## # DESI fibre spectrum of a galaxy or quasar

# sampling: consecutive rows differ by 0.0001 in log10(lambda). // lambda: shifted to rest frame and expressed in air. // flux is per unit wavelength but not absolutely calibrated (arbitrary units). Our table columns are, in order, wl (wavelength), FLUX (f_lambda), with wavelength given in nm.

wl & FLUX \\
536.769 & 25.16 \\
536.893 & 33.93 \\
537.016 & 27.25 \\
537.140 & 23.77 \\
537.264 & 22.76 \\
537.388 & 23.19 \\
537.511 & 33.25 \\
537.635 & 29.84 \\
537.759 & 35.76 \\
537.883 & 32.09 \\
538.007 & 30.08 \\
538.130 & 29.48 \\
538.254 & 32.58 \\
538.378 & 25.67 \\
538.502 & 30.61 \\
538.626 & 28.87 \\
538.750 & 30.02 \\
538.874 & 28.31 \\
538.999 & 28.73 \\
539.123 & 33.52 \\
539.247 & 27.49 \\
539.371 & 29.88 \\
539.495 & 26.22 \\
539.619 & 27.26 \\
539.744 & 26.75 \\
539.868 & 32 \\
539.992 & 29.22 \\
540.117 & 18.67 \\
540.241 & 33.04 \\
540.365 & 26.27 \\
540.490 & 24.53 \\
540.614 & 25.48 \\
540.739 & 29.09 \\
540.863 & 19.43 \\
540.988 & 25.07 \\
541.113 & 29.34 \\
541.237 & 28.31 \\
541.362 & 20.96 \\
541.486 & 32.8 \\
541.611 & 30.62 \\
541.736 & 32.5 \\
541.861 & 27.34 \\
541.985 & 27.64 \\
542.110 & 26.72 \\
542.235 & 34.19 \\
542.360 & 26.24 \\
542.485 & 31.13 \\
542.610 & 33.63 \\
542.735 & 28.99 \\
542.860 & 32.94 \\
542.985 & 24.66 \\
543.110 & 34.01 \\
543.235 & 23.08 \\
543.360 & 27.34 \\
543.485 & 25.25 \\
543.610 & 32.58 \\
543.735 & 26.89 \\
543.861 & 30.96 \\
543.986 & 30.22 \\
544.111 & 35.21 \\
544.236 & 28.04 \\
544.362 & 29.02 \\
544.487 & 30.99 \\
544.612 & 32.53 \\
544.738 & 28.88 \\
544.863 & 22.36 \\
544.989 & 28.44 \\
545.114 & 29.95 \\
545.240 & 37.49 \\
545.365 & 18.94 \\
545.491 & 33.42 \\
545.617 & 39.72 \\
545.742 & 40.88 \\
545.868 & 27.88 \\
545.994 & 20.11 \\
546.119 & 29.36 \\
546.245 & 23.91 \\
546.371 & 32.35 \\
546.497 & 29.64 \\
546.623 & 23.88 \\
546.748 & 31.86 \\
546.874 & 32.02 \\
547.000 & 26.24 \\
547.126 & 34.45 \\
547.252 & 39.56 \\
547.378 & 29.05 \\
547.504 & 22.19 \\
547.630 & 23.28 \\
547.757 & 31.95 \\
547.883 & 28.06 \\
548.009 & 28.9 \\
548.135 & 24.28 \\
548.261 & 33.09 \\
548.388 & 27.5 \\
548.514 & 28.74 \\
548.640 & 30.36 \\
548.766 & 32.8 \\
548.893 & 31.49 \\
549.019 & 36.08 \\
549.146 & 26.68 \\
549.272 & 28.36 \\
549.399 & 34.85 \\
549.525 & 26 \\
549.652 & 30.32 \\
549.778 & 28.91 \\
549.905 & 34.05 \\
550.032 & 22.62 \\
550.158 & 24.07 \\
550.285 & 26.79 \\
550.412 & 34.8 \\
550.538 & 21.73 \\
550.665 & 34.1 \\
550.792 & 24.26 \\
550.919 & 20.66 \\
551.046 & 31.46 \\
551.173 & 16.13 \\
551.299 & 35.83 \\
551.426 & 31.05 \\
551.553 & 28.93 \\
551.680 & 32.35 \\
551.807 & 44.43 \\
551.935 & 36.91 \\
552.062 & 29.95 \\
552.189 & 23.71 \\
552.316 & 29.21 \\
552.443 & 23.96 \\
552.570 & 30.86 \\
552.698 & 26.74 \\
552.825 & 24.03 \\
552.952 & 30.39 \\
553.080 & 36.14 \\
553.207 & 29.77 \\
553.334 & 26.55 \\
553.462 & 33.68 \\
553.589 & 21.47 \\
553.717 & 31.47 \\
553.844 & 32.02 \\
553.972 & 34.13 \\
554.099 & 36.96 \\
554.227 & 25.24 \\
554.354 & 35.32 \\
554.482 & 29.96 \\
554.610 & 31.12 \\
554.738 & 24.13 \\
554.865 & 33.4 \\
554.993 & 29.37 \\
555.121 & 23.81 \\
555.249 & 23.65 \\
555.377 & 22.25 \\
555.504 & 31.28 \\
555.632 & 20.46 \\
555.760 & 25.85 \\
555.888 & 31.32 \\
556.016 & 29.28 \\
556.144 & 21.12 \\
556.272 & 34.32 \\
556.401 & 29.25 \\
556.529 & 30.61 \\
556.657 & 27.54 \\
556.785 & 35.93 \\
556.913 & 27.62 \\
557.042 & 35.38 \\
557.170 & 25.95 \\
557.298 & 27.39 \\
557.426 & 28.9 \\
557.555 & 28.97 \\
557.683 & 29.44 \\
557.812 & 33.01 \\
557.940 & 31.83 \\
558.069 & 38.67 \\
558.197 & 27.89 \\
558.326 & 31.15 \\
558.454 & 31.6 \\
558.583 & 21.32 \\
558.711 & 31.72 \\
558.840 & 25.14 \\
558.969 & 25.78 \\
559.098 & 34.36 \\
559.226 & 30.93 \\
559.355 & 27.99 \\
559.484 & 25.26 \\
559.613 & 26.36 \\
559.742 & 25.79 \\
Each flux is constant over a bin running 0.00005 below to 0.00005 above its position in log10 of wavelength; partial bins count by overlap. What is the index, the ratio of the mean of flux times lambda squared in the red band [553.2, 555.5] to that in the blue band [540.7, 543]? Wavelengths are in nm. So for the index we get 1.07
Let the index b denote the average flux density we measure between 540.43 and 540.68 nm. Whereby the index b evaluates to 25.1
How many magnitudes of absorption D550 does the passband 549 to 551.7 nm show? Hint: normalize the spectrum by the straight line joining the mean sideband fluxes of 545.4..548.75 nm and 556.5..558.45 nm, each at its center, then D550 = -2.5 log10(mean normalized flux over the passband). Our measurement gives 0.06 mag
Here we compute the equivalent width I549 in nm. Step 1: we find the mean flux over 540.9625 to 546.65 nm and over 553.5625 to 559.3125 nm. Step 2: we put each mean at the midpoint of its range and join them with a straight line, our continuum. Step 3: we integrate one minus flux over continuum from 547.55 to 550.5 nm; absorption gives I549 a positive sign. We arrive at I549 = 0.01 nm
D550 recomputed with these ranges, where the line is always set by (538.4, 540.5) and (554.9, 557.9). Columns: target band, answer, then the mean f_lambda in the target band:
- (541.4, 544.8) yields -0.05 mag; 29.7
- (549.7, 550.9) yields 0.03 mag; 27.7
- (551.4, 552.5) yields -0.10 mag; 31.2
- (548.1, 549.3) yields -0.06 mag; 30.1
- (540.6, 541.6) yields 0.07 mag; 26.6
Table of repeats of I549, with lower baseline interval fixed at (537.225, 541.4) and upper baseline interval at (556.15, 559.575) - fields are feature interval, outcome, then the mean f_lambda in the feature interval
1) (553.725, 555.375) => -0.014 nm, 29.7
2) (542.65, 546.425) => -0.131 nm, 29.6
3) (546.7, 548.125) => -0.036 nm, 29.5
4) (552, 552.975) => 0.068 nm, 27.2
